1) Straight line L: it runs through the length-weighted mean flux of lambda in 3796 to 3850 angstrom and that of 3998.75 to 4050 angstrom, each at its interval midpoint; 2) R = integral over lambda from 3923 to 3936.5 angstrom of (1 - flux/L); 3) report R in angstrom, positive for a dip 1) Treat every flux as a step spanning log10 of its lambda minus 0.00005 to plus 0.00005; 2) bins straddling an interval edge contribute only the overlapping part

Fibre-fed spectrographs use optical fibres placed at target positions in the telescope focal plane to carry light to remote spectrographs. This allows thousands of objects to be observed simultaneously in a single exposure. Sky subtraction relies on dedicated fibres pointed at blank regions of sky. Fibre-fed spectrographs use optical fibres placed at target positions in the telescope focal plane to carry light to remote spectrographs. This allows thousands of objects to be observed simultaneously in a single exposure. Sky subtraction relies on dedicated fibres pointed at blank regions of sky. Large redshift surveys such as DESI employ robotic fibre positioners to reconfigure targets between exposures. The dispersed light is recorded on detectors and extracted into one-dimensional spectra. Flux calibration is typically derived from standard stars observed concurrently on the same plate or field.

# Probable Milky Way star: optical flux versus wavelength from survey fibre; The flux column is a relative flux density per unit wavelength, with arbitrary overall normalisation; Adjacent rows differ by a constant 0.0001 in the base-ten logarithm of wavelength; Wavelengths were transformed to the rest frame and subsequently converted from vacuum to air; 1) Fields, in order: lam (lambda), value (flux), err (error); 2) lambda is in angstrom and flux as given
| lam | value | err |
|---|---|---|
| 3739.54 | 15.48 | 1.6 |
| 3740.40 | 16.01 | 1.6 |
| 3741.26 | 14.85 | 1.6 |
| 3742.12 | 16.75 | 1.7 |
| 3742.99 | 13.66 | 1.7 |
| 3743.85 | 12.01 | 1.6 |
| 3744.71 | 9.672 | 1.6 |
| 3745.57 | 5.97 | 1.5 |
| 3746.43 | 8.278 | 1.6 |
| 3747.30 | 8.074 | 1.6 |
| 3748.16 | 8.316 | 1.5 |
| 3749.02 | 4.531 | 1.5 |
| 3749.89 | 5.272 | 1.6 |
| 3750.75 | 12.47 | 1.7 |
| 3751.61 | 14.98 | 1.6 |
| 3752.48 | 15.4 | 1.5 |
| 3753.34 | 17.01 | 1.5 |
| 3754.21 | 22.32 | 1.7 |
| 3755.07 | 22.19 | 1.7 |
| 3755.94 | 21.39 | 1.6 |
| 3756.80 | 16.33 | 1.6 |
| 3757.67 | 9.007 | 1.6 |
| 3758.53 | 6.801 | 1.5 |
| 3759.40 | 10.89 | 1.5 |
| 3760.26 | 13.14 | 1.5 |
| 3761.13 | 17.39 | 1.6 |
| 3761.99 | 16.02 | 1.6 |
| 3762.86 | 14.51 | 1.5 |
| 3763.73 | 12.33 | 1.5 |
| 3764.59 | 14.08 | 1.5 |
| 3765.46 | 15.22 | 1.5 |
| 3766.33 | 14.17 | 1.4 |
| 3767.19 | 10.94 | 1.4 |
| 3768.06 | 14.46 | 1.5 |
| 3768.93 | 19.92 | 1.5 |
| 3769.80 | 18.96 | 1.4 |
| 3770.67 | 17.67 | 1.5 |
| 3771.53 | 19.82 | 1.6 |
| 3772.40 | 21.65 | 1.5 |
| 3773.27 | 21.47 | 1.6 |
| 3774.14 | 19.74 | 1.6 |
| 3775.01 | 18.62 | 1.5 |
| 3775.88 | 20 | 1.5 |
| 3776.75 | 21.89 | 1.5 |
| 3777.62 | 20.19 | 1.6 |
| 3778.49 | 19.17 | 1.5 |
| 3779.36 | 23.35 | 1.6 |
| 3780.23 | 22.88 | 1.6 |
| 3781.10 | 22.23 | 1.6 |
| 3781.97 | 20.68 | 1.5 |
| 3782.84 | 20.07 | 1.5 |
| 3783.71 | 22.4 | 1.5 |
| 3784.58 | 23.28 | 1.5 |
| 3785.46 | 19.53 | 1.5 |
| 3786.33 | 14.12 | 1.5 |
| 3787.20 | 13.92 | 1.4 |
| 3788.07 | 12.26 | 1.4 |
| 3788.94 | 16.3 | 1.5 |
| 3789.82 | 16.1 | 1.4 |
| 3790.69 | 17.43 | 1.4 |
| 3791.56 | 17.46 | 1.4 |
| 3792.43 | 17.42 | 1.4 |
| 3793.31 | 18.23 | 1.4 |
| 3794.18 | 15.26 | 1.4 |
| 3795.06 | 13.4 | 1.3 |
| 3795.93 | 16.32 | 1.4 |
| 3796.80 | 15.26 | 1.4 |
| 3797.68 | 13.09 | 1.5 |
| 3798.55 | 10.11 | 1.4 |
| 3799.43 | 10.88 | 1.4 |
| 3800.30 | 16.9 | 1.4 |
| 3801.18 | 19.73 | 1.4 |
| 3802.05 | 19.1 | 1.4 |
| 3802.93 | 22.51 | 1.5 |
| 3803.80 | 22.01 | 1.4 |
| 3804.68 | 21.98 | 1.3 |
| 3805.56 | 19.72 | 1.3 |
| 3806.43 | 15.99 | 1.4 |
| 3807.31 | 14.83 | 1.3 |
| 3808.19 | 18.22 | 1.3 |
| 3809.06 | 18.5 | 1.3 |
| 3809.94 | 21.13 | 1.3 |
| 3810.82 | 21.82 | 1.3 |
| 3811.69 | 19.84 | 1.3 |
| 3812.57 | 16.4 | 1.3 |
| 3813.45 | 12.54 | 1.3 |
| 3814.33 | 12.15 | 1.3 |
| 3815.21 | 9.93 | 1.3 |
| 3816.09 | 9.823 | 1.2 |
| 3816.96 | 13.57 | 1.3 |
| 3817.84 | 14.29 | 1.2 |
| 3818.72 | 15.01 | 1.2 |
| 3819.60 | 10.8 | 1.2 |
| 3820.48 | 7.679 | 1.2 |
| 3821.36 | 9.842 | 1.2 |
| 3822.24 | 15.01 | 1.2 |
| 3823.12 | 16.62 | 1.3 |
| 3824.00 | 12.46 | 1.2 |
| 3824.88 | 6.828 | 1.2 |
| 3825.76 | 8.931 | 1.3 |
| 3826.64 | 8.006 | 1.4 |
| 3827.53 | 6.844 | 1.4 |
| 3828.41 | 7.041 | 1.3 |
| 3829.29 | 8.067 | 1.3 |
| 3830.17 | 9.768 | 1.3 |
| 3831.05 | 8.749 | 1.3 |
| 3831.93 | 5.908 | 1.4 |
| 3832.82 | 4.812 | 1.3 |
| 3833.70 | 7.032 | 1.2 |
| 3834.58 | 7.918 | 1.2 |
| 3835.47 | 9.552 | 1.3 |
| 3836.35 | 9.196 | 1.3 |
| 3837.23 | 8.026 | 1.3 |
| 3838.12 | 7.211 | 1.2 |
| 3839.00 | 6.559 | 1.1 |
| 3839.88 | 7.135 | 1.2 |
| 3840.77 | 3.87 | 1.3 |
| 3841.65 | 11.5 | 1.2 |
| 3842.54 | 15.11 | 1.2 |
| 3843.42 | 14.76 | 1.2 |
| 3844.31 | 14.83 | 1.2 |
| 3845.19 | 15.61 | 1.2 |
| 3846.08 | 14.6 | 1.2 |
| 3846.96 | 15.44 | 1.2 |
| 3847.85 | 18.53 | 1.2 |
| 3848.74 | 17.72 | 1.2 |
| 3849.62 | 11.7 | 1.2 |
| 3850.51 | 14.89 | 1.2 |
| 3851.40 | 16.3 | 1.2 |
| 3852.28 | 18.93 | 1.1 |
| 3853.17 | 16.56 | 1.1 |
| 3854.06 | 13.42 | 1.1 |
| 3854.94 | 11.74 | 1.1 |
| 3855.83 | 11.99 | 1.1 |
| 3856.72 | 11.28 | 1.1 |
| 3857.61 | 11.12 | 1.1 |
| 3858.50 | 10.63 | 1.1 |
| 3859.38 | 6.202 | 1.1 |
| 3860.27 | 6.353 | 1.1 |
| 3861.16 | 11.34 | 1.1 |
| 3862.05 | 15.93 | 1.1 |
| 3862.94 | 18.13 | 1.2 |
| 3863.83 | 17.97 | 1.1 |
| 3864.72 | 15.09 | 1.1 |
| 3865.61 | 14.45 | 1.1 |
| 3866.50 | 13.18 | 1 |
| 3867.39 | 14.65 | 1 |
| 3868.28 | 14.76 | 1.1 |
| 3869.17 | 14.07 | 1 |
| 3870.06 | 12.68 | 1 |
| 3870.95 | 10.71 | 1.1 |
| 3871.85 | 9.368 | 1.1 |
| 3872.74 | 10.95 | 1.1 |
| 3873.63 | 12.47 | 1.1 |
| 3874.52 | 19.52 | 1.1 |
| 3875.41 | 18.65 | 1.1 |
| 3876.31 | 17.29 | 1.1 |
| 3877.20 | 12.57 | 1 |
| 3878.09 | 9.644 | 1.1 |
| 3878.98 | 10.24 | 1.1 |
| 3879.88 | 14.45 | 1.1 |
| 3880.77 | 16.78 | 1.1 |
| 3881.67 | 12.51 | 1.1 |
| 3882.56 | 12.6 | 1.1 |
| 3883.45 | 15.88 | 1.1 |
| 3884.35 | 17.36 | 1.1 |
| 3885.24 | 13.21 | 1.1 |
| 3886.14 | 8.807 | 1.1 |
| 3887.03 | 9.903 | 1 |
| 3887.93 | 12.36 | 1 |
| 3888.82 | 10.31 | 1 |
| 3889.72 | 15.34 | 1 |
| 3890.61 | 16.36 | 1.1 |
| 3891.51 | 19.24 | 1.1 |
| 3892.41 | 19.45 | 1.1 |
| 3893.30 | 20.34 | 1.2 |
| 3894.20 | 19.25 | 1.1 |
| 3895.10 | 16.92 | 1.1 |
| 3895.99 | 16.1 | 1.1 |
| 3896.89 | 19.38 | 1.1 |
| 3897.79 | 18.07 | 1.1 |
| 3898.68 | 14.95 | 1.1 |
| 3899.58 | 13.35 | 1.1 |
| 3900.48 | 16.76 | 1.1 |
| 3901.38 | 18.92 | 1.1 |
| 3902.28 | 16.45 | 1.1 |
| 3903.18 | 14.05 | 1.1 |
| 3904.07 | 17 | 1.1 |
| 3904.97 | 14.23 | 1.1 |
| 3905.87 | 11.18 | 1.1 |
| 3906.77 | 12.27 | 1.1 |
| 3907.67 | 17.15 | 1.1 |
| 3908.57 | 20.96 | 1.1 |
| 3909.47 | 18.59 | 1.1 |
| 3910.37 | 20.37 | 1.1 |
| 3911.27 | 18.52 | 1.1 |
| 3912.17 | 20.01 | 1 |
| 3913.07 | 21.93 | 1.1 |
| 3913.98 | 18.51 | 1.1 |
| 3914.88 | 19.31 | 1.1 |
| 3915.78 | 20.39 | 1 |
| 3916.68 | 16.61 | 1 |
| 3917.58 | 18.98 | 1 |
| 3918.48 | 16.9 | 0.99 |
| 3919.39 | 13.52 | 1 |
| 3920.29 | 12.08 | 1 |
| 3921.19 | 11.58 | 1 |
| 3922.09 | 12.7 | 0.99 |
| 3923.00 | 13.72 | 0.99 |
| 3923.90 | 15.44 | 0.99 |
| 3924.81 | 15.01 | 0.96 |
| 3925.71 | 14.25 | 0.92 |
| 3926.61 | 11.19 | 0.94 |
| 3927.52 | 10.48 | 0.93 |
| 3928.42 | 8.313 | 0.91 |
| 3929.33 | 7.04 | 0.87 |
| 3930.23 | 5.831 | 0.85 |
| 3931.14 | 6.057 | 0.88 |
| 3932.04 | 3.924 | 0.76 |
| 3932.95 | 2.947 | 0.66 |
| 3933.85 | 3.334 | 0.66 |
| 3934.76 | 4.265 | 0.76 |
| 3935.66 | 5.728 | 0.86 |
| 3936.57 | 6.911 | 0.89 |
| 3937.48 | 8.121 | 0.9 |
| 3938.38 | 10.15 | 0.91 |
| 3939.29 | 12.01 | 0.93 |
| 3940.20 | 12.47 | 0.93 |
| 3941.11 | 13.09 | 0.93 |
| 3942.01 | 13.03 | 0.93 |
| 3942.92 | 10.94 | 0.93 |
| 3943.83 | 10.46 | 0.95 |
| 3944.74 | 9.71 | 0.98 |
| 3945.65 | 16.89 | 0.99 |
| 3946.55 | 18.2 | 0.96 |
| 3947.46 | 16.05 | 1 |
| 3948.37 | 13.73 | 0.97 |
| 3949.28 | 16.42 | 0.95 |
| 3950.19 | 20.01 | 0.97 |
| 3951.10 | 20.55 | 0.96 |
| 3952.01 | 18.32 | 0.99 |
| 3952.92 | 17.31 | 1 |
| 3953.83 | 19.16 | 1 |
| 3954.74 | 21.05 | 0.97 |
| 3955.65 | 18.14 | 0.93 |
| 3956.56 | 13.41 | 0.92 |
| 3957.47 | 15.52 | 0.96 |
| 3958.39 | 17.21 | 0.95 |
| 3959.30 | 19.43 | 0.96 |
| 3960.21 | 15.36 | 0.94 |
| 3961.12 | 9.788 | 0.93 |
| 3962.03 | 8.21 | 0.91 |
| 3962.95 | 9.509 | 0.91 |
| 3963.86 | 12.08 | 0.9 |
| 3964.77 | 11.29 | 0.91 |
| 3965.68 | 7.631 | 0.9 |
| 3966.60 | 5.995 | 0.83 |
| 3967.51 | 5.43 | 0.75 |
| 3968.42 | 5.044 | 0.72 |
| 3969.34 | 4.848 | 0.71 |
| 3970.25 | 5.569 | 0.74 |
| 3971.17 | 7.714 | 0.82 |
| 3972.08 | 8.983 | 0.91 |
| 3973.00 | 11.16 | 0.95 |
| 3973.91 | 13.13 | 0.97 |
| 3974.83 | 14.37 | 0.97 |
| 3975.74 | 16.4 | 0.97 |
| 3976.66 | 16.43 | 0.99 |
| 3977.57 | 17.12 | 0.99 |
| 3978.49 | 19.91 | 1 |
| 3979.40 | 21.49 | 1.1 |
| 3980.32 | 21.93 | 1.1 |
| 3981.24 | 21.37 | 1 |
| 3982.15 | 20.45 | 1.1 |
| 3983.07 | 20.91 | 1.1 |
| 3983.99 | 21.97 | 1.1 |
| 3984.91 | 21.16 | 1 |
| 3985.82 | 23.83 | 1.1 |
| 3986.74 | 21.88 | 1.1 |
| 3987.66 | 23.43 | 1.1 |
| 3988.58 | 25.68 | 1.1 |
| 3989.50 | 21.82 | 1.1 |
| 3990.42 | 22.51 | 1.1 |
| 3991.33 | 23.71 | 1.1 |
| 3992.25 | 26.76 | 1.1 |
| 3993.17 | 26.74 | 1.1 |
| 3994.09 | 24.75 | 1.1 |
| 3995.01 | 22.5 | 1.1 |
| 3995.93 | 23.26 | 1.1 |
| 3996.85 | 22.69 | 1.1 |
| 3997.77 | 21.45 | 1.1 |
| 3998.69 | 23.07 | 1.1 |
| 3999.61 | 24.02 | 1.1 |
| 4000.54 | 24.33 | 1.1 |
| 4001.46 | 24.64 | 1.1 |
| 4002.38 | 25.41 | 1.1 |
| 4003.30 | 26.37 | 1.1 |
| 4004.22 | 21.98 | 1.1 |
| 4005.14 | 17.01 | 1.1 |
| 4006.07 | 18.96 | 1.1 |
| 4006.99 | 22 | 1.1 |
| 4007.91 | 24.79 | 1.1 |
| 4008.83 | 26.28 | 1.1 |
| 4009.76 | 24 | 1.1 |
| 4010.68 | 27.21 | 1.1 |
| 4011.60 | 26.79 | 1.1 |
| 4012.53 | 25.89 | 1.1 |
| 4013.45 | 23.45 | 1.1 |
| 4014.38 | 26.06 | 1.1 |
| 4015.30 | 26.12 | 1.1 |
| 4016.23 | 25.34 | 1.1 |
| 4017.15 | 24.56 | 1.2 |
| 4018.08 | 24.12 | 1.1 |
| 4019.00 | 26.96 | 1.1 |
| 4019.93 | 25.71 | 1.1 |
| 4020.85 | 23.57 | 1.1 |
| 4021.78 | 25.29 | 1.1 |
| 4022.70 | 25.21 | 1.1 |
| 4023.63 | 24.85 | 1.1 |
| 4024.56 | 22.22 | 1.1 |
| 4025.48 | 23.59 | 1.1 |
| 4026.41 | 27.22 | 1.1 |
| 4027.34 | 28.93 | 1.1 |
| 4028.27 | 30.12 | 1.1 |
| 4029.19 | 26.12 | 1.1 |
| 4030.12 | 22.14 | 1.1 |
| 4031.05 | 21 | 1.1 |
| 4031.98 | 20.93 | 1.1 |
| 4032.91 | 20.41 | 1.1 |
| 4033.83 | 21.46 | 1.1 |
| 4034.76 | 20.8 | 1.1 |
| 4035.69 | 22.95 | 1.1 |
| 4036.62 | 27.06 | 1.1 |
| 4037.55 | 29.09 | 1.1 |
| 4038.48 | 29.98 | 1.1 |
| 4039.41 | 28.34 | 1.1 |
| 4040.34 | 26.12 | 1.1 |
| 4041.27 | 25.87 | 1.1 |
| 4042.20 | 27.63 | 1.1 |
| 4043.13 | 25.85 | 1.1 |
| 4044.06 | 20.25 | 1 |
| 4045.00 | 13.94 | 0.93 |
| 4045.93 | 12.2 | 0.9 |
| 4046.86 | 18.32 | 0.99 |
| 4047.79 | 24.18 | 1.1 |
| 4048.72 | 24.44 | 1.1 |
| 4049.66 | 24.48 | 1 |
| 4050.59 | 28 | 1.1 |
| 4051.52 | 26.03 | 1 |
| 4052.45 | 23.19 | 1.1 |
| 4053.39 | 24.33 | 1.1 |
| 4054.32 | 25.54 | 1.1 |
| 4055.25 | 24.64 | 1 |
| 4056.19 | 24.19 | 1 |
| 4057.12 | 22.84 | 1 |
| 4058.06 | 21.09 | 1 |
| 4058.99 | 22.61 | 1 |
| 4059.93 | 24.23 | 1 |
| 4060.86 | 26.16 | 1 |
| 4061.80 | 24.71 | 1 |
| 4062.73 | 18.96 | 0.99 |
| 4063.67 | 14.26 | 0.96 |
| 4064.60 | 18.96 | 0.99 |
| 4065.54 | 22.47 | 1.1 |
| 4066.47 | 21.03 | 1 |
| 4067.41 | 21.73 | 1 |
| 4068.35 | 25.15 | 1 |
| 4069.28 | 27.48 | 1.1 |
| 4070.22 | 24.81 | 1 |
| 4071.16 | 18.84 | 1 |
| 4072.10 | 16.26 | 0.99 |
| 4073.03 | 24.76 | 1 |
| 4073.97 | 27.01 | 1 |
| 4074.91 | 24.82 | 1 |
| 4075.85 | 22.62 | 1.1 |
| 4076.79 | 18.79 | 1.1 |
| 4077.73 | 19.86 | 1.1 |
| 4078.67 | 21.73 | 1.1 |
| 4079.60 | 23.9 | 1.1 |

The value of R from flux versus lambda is 7.55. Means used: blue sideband 13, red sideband 24.1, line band 8.28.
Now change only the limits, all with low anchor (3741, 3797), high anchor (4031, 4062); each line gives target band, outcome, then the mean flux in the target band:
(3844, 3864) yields 4.8 angstrom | 13.9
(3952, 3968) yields 5.9 angstrom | 13.4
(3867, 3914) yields 9.6 angstrom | 15.4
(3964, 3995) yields 6.8 angstrom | 17.1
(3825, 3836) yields 6.2 angstrom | 7.7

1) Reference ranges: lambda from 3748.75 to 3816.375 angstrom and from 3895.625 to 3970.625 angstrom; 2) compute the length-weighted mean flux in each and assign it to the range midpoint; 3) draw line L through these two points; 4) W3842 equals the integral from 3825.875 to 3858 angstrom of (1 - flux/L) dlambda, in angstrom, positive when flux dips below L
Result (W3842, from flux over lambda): 8.90 angstrom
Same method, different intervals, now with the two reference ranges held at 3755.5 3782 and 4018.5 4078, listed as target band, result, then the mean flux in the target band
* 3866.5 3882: 4.73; 13.6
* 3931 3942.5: 7.17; 7.91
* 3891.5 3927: 6.51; 16.6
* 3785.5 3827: 6.61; 15.2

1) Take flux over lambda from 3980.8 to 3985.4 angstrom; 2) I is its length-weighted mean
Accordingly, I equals 21.2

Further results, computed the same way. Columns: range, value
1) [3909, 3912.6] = 19.4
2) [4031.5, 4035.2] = 20.9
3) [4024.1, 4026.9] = 24.4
